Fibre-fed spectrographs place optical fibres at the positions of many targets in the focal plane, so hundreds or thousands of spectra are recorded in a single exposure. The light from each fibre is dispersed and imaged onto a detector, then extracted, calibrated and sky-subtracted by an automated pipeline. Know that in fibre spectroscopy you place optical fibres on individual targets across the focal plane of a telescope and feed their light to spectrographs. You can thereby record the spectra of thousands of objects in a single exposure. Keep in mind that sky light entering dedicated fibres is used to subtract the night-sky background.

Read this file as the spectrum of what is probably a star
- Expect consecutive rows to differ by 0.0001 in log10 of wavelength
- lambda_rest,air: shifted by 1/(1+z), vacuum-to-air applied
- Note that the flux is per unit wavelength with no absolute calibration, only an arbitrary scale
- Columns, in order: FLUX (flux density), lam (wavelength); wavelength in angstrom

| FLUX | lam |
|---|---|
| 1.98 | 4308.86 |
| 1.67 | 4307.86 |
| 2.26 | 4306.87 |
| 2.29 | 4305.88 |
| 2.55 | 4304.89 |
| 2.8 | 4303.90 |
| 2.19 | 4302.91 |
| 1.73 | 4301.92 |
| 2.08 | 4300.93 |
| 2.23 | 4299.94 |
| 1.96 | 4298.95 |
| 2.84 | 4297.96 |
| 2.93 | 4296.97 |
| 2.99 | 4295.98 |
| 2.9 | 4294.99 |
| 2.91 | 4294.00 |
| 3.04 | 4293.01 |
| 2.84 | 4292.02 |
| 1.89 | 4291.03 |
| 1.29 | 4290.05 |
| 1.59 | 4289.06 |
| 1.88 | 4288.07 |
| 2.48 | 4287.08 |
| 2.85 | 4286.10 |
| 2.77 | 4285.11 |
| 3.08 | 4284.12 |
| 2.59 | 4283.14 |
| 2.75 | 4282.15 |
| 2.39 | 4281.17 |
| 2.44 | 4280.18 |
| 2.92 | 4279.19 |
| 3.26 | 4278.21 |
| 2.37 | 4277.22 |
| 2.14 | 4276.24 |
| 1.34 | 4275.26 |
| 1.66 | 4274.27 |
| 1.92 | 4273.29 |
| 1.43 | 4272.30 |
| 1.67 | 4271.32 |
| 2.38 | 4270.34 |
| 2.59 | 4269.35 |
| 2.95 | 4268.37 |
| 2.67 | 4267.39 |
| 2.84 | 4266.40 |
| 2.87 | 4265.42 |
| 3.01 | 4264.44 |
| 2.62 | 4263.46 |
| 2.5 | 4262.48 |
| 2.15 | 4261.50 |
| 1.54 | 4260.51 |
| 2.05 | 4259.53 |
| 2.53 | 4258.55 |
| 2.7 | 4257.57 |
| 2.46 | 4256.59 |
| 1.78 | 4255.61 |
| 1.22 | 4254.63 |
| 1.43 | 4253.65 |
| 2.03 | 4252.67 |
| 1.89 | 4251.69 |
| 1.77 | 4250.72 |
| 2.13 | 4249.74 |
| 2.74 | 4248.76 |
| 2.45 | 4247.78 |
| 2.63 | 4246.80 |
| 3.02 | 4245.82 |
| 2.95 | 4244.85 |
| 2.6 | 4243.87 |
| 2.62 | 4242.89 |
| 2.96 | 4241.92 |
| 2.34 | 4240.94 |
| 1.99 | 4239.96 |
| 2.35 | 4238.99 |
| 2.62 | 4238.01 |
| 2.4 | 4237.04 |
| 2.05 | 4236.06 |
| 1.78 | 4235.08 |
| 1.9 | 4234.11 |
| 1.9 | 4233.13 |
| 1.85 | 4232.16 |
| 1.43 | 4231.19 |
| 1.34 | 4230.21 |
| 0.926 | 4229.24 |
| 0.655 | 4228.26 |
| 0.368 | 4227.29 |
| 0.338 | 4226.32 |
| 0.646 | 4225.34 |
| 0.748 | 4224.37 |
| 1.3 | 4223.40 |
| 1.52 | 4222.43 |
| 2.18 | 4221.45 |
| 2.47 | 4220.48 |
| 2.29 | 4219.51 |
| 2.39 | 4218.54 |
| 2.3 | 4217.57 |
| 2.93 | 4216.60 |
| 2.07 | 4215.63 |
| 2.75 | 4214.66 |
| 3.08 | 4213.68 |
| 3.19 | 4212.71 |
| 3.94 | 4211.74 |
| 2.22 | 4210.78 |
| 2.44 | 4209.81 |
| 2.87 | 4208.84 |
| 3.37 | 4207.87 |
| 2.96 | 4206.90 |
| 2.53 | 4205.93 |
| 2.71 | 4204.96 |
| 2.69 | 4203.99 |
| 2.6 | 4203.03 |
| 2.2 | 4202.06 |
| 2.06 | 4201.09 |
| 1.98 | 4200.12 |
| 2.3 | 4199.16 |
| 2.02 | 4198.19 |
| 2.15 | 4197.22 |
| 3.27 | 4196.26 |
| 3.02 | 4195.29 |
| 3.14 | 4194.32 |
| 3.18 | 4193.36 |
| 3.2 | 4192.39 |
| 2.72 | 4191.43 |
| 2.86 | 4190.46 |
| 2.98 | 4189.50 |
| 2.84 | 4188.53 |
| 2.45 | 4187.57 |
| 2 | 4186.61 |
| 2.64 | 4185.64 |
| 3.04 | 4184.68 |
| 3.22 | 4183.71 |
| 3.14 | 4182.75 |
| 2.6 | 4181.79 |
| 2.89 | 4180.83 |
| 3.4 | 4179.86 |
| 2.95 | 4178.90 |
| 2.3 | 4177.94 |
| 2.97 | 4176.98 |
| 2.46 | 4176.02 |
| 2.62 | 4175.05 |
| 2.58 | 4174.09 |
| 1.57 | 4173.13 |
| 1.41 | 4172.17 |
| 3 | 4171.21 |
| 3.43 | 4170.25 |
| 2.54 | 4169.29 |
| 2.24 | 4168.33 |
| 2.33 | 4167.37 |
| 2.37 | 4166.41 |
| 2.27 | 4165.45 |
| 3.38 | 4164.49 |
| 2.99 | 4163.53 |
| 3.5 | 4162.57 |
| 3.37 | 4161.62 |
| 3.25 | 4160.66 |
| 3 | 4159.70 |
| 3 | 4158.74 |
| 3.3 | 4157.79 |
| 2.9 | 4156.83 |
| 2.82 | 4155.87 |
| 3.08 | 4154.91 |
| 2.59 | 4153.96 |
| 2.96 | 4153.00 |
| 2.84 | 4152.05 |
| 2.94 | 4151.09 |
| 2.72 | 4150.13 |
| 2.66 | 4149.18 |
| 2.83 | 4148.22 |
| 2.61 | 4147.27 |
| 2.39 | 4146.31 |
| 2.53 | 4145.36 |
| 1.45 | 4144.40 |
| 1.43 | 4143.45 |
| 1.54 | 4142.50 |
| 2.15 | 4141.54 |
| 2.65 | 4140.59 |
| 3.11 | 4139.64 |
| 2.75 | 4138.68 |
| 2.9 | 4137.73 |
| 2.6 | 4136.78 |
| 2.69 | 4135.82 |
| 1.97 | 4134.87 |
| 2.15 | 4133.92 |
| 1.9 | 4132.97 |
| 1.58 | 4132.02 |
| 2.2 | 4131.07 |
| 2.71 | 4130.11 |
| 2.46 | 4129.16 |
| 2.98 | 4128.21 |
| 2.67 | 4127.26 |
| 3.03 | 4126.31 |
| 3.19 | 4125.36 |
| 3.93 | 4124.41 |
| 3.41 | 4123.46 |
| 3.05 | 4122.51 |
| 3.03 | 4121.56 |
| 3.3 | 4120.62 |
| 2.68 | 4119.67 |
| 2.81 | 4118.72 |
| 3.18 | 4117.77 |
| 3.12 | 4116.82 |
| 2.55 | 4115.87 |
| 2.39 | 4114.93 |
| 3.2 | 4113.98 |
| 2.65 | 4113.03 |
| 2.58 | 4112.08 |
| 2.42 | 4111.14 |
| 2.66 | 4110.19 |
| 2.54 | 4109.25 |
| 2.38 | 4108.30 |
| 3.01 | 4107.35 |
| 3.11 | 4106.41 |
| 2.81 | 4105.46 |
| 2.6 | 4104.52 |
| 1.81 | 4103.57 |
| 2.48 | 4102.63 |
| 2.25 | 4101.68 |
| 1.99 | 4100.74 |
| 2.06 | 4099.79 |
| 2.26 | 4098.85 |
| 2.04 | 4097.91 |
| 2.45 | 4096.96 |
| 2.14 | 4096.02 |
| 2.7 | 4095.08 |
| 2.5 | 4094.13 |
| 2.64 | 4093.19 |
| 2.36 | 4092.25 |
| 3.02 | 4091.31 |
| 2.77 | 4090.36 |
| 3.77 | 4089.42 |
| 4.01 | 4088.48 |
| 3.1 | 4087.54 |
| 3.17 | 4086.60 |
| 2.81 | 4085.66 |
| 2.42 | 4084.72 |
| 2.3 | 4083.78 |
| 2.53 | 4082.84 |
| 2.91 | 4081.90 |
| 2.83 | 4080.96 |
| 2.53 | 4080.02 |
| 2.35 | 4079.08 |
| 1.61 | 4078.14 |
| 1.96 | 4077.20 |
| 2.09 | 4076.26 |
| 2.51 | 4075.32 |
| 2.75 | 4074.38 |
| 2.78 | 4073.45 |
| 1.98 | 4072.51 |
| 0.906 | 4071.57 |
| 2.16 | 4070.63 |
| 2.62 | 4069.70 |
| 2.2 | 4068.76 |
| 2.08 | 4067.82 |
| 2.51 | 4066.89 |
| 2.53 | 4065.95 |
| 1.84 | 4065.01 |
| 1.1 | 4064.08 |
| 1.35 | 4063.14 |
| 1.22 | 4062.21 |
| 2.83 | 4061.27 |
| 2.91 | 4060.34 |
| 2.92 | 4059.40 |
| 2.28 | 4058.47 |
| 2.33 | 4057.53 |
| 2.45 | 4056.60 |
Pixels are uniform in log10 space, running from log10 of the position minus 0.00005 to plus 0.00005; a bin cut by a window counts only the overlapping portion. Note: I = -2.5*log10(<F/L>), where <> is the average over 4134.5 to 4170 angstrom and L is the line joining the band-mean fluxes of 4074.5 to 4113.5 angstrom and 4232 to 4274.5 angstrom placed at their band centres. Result -0.09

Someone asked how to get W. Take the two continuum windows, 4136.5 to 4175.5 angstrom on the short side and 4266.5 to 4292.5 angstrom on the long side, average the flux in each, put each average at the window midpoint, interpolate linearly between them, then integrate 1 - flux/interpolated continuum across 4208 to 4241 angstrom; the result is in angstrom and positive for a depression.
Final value 6.3 angstrom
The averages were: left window 2.65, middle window 2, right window 2.32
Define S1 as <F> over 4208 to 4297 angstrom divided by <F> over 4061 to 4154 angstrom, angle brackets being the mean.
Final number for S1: 0.9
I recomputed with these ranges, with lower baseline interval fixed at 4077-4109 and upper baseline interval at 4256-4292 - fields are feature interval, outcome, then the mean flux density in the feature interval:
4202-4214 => -0.17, 2.85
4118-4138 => -0.08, 2.73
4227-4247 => 0.18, 2.04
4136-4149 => 0.06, 2.39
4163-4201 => -0.09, 2.67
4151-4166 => -0.20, 3.01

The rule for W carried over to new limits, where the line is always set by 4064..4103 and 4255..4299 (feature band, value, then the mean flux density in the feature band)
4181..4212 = -3.8 angstrom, 2.72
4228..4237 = 3.0 angstrom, 1.6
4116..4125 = -2.6 angstrom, 3.14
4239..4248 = -0.7 angstrom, 2.61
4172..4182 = -0.5 angstrom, 2.55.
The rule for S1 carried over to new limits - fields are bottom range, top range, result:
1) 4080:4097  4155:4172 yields 1.03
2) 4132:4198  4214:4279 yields 0.78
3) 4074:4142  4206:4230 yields 0.79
